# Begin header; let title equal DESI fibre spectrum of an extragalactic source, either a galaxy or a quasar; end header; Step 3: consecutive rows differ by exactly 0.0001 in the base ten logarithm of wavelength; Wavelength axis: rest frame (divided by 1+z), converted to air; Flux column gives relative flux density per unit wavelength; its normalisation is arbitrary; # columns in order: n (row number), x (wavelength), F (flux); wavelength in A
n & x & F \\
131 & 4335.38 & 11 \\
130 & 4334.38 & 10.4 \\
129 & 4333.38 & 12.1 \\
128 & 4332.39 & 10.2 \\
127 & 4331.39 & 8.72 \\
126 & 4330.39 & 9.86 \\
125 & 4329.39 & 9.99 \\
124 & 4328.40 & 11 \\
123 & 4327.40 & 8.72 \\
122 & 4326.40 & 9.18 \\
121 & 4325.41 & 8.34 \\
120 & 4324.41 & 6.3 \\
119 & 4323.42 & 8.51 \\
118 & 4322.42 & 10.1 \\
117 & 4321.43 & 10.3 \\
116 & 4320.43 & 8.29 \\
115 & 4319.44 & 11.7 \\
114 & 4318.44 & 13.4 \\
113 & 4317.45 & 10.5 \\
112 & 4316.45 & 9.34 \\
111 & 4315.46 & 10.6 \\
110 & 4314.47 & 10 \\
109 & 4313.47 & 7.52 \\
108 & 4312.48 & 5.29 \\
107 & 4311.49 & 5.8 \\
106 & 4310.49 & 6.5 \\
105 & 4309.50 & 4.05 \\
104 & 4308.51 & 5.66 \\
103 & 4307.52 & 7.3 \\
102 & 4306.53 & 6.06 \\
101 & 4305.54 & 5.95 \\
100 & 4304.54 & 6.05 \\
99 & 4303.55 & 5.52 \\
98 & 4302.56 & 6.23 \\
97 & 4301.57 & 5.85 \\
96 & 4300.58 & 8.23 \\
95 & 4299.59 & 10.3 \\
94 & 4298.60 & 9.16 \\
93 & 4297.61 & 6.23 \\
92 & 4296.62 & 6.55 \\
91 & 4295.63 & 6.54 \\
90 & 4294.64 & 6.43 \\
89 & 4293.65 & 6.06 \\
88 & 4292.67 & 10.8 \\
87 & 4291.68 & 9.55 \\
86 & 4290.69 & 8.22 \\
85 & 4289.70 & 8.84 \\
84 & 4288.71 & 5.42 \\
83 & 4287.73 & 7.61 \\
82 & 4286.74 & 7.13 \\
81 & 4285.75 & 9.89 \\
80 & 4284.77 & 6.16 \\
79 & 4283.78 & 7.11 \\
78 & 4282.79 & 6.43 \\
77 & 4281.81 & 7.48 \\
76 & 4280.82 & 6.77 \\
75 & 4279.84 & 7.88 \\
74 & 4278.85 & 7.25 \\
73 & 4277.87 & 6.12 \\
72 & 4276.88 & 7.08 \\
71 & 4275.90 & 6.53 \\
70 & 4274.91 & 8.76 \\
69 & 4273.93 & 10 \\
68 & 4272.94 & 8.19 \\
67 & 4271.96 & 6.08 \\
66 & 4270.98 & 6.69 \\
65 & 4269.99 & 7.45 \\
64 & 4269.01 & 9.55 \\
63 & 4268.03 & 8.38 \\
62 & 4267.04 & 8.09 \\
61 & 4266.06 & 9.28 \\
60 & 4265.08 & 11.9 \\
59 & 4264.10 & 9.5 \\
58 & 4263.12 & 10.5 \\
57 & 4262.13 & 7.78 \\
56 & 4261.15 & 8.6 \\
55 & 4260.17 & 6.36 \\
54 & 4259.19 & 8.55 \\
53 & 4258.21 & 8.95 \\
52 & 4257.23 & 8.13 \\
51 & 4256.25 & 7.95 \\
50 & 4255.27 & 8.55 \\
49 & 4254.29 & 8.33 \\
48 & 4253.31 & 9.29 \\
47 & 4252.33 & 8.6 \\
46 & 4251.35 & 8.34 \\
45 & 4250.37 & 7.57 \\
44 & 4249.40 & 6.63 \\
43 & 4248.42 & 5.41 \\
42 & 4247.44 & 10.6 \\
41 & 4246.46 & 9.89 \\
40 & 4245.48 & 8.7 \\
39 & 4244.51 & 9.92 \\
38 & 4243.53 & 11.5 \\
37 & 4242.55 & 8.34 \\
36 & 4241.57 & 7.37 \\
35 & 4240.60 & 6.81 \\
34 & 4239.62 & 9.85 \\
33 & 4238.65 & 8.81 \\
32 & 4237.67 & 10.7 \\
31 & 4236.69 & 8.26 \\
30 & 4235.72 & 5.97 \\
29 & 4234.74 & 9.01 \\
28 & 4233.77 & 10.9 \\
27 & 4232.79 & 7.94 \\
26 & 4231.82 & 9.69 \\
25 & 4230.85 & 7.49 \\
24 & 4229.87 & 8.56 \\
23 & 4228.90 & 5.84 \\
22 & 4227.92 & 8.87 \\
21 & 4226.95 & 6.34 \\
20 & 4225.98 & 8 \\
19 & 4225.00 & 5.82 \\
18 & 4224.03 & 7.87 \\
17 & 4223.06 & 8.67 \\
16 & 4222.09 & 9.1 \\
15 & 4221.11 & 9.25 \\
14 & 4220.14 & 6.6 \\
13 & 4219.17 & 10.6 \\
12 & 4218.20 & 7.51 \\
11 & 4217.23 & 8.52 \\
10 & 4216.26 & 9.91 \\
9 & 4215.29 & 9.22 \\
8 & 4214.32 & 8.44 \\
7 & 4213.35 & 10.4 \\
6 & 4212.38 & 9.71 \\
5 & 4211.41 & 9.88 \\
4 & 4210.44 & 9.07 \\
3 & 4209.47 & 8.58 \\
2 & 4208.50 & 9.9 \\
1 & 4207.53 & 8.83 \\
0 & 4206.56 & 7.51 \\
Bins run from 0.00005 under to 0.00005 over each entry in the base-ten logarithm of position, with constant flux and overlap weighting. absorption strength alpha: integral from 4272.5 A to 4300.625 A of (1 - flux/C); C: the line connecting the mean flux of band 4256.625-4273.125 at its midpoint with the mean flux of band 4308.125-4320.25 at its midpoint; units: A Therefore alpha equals 2.6 A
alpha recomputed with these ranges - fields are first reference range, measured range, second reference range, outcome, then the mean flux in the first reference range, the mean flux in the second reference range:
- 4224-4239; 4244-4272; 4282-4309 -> -2.7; 8.13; 7.24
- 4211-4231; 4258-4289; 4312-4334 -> 3.7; 8.42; 9.55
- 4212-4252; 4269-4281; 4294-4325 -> 0.9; 8.51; 7.74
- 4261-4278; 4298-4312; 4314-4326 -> 4.1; 8.4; 9.78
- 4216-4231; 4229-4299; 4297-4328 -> -1.4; 8.04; 7.97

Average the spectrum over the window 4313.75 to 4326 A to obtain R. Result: 9.74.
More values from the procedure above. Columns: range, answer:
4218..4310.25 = 7.94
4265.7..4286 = 7.64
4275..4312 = 7.06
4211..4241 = 8.54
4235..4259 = 8.52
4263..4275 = 8.75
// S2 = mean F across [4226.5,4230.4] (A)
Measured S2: 7.4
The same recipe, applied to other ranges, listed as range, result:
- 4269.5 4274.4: 7.67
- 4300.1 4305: 6.38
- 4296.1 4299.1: 7.31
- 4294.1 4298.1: 6.43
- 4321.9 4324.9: 8.34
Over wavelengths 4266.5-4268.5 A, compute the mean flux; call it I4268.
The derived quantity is 8.24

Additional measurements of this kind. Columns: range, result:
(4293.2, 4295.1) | 6.24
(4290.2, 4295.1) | 8.23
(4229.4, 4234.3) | 8.92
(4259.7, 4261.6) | 7.47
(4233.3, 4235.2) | 9.99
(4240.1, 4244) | 8.49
